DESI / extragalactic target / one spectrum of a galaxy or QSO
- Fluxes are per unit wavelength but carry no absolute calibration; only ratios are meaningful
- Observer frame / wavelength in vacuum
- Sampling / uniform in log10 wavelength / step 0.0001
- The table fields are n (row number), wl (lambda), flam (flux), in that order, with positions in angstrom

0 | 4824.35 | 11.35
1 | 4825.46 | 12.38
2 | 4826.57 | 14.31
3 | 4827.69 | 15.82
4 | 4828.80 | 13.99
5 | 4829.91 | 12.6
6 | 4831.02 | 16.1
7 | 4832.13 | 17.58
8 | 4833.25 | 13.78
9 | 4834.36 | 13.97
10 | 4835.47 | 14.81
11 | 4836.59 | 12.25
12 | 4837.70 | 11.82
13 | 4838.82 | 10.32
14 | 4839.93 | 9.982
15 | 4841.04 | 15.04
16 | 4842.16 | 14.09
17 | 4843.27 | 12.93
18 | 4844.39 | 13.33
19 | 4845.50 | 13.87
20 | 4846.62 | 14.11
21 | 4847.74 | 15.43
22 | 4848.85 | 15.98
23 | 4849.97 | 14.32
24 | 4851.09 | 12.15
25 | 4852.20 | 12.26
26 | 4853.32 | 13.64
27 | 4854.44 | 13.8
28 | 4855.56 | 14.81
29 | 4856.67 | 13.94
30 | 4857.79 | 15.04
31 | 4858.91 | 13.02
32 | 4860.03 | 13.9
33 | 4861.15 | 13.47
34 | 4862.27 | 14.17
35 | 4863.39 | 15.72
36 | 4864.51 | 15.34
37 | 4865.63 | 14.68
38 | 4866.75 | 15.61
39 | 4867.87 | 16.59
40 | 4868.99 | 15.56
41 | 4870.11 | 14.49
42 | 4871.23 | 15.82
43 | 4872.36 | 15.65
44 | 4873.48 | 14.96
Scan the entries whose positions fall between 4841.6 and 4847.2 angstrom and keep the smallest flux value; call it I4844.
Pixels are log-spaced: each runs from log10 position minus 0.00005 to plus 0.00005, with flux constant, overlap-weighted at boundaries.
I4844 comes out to 12.93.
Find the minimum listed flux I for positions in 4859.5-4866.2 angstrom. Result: 13.47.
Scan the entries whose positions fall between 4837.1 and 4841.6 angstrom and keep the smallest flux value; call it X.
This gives 9.982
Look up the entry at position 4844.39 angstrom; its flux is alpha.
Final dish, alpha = 13.33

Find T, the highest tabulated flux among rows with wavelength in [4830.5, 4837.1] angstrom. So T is 17.58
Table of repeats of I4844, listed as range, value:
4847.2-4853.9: 12.15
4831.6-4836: 13.78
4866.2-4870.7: 14.49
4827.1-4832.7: 12.6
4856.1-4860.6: 13.02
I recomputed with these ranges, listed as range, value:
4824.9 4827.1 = 12.38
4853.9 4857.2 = 13.8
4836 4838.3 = 11.82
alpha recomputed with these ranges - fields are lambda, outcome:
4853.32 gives 13.64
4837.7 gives 11.82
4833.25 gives 13.78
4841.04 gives 15.04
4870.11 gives 14.49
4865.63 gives 14.68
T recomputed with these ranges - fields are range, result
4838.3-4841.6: 15.04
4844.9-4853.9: 15.98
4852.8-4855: 13.8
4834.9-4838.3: 14.81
